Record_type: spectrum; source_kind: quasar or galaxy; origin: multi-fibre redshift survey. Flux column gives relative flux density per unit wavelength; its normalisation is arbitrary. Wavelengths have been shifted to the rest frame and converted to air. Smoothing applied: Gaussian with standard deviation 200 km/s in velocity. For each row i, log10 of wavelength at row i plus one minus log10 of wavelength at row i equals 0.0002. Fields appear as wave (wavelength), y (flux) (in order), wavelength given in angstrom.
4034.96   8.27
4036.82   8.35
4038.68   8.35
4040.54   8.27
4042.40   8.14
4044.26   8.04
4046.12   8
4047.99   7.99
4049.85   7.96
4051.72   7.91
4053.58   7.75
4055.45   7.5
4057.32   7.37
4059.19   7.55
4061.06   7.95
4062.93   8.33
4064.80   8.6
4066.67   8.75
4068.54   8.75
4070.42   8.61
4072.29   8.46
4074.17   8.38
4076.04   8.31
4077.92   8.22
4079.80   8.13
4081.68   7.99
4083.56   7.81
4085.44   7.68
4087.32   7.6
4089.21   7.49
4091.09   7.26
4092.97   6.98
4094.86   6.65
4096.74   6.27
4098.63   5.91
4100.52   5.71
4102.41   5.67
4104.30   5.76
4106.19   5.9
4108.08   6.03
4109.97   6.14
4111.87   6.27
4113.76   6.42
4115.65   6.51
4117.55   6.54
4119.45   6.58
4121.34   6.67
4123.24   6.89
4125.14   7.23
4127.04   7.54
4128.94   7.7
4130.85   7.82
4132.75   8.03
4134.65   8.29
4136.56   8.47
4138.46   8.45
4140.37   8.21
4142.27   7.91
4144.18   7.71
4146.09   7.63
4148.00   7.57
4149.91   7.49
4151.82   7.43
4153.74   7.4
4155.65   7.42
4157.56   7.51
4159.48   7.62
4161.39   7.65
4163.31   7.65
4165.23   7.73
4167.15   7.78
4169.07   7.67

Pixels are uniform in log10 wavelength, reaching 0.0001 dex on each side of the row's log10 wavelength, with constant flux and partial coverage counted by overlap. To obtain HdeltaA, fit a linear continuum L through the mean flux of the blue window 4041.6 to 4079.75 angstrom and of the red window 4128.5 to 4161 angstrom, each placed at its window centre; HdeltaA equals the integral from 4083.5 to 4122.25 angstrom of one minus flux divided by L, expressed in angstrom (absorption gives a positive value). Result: 6.97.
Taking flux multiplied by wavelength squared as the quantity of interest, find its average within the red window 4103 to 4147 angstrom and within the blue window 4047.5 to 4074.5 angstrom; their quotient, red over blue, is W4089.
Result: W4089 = 0.9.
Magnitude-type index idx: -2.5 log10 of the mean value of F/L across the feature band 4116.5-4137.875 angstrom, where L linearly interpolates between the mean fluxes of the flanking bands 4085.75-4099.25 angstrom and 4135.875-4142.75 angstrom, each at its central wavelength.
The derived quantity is 0.07 mag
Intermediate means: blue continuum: 6.94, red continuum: 8.29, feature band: 7.45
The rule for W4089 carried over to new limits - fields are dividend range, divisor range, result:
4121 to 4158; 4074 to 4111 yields 1.13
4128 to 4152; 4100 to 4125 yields 1.28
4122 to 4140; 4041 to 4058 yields 1.03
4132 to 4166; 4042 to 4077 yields 1.00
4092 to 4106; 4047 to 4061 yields 0.81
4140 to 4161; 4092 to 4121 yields 1.25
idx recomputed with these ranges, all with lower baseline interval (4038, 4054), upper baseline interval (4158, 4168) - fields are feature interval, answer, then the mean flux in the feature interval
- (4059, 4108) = 0.067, 7.46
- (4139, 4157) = 0.009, 7.66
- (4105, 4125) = 0.215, 6.42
